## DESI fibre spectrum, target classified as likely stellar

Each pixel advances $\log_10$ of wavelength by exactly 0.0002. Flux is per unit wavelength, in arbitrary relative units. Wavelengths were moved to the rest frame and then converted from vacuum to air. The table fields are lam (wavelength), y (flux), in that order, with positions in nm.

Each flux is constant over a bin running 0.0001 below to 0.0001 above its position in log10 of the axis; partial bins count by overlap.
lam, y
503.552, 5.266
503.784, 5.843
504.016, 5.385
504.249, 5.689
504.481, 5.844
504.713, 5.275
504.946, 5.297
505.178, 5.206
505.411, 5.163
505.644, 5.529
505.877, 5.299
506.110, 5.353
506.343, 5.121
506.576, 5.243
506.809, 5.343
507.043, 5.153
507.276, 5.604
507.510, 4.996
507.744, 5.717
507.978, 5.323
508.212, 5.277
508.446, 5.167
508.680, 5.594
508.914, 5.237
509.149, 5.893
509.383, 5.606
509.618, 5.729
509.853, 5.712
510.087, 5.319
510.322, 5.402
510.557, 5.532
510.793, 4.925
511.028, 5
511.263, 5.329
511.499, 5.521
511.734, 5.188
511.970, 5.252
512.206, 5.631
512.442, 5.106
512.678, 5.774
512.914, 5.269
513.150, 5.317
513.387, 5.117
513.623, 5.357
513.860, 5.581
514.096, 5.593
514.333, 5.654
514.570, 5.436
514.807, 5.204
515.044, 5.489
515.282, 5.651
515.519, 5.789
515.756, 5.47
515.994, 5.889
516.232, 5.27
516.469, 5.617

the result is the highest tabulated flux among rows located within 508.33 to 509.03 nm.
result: 5.594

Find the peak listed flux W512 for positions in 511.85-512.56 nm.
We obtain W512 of 5.631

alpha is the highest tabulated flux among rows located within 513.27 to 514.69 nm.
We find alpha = 5.654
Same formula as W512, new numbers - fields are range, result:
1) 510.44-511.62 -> 5.532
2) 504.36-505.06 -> 5.844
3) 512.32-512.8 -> 5.774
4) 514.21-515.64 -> 5.789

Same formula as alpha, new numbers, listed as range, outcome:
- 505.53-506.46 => 5.529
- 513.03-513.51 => 5.317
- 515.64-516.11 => 5.889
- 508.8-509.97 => 5.893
